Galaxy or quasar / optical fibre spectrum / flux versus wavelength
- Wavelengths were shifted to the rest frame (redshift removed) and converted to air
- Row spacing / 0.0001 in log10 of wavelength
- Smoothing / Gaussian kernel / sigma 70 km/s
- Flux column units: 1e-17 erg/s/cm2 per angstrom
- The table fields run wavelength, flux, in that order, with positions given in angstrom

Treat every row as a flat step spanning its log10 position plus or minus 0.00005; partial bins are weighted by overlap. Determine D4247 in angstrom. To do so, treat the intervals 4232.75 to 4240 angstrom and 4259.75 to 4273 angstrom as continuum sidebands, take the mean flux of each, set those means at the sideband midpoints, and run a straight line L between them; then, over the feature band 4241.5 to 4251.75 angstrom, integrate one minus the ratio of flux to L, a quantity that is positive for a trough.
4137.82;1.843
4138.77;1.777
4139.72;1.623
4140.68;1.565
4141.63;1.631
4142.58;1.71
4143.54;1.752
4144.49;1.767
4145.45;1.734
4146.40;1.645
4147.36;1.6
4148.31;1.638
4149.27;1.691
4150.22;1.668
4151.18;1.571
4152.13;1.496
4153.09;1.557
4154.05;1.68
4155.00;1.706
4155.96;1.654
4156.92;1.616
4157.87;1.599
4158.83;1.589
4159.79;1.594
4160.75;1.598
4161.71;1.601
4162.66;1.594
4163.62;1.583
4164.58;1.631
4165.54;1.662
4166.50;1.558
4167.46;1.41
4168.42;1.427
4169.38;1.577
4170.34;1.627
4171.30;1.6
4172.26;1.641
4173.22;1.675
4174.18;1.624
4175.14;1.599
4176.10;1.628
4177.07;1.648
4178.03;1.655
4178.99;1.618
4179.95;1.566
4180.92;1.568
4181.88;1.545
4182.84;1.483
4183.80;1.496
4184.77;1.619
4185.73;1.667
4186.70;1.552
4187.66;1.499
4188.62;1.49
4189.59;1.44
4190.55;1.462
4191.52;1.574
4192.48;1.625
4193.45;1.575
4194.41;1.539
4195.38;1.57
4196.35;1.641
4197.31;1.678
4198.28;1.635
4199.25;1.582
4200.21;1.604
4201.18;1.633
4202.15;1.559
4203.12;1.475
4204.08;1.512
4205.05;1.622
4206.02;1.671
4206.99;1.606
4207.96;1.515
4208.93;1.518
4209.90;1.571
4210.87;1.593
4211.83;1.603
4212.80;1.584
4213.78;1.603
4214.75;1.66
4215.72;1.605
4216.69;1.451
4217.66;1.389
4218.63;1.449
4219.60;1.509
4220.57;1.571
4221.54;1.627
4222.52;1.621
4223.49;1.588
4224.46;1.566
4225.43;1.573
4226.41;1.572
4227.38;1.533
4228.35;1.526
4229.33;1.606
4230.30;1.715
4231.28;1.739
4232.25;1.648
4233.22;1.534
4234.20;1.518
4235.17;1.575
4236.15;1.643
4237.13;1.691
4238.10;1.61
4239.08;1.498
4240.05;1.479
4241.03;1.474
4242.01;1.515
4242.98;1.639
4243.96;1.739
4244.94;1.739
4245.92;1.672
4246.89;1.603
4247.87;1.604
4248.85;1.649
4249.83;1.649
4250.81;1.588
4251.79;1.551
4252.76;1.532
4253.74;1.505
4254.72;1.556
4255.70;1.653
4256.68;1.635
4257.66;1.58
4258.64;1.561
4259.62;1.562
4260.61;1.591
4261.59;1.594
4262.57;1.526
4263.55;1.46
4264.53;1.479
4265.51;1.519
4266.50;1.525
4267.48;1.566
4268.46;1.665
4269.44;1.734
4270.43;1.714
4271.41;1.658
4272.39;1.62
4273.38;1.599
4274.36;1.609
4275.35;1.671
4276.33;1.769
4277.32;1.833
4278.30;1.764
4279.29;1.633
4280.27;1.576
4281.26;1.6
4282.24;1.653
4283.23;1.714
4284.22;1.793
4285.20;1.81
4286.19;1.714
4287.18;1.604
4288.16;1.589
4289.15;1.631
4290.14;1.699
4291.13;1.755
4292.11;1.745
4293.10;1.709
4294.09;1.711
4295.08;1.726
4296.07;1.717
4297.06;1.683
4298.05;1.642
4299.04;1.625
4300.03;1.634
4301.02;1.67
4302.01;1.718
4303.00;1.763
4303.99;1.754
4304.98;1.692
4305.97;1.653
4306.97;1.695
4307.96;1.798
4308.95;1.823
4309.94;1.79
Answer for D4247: -0.37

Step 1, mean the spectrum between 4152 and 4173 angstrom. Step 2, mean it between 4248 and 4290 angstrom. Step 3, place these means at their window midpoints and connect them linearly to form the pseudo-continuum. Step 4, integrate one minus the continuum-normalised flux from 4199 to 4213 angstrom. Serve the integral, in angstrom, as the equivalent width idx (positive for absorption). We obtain 0.26 angstrom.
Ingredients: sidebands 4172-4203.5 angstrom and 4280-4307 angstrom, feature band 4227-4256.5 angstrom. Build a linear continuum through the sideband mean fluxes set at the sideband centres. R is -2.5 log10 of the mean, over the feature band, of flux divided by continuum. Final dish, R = 0.02 mag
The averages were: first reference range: 1.58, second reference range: 1.69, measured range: 1.6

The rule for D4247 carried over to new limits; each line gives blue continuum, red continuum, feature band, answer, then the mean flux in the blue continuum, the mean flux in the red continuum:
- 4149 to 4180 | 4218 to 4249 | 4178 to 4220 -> 0.9 angstrom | 1.6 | 1.59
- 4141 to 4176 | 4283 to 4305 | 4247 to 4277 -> 1.5 angstrom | 1.62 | 1.7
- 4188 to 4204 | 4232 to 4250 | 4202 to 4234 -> 0.2 angstrom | 1.57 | 1.6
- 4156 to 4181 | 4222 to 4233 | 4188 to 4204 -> 0.4 angstrom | 1.6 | 1.61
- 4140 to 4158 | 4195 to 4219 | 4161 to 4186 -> 0.4 angstrom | 1.65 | 1.57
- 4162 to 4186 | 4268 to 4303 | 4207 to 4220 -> 0.6 angstrom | 1.59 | 1.69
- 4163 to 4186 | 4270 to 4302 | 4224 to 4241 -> 0.5 angstrom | 1.59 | 1.68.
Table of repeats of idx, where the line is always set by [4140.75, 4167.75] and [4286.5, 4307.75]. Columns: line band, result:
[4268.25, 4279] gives -0.1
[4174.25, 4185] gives 0.3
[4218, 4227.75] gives 0.6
